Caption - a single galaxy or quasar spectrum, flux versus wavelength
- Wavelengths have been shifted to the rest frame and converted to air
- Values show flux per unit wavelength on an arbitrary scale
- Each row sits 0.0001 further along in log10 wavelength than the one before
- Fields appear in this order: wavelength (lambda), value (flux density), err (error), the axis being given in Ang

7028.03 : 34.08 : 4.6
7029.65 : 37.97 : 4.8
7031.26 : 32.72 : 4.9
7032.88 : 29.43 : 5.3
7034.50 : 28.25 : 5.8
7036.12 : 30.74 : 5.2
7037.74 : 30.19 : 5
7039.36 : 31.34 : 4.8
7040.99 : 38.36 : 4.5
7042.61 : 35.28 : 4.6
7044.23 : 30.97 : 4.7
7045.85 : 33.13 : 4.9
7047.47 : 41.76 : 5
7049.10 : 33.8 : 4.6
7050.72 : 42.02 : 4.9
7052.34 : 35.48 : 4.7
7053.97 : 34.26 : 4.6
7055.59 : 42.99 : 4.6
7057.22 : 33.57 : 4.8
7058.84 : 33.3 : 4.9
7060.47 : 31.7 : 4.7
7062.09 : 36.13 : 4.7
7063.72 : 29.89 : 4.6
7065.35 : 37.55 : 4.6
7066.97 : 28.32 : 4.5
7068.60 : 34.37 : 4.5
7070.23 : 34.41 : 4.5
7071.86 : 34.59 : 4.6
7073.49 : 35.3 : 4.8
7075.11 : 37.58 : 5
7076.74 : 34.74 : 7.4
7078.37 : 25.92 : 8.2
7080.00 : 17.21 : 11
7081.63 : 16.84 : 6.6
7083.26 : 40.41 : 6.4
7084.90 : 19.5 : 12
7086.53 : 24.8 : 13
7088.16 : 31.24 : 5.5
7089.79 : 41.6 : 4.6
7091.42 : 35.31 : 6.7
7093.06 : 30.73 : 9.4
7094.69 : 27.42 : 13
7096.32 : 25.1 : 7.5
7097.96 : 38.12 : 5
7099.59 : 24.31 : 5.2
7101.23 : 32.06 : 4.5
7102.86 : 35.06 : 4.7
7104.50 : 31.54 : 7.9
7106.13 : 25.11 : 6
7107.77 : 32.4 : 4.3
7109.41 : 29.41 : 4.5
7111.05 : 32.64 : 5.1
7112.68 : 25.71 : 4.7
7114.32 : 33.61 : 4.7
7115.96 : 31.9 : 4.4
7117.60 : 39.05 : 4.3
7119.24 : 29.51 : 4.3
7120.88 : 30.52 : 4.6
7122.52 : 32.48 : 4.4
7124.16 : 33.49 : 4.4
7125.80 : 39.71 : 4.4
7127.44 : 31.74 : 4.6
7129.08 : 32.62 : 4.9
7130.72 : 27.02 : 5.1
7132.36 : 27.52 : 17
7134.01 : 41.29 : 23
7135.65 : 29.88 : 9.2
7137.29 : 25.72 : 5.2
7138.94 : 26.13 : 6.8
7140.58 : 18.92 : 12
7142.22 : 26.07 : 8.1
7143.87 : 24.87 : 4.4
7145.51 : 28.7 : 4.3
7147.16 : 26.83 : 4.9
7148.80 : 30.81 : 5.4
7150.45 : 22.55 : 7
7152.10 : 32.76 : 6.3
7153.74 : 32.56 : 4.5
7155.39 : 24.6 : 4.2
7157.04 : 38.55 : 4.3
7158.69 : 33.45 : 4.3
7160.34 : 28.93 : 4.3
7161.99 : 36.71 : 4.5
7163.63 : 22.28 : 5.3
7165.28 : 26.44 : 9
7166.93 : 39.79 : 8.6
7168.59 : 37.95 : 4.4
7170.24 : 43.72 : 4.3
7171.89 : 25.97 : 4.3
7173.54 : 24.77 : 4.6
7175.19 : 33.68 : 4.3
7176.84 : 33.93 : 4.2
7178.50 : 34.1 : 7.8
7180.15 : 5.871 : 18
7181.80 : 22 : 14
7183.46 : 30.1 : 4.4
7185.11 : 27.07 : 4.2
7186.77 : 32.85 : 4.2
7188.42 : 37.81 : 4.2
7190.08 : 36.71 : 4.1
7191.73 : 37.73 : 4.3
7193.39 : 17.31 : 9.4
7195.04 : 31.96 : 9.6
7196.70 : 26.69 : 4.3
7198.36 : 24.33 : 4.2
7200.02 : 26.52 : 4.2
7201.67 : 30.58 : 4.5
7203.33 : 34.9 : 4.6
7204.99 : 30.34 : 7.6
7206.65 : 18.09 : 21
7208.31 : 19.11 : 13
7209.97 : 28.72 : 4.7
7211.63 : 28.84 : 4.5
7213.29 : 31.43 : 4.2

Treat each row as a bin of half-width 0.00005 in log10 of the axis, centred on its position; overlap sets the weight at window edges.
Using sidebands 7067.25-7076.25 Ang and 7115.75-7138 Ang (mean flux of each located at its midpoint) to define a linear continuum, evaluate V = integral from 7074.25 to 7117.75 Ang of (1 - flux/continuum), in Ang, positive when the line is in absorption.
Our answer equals 4.51 Ang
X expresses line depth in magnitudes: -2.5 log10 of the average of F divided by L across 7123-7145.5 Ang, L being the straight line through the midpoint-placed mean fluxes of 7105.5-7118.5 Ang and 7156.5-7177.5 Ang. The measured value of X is 0.078 mag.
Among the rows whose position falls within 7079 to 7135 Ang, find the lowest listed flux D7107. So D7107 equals 16.84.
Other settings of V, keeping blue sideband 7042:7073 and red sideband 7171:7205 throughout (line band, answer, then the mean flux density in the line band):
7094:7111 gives 1.36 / 30.2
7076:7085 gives 2.03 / 26.2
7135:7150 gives 2.25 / 26.3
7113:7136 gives -0.72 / 32.8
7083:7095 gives 0.83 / 31.1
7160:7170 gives -1.00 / 32.8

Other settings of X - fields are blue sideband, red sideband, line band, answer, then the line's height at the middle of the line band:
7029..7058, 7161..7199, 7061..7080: 0.03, 33.7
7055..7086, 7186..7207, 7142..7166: 0.05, 30.5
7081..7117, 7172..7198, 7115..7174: -0.05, 29.5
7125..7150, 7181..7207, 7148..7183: -0.03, 29.2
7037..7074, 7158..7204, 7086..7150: 0.07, 32.4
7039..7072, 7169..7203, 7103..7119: 0.04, 32.6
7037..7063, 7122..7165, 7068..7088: 0.14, 33.6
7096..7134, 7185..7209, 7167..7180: -0.09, 29.7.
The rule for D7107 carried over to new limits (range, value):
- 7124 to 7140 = 25.72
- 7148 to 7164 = 22.28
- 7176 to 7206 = 5.871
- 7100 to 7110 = 25.11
